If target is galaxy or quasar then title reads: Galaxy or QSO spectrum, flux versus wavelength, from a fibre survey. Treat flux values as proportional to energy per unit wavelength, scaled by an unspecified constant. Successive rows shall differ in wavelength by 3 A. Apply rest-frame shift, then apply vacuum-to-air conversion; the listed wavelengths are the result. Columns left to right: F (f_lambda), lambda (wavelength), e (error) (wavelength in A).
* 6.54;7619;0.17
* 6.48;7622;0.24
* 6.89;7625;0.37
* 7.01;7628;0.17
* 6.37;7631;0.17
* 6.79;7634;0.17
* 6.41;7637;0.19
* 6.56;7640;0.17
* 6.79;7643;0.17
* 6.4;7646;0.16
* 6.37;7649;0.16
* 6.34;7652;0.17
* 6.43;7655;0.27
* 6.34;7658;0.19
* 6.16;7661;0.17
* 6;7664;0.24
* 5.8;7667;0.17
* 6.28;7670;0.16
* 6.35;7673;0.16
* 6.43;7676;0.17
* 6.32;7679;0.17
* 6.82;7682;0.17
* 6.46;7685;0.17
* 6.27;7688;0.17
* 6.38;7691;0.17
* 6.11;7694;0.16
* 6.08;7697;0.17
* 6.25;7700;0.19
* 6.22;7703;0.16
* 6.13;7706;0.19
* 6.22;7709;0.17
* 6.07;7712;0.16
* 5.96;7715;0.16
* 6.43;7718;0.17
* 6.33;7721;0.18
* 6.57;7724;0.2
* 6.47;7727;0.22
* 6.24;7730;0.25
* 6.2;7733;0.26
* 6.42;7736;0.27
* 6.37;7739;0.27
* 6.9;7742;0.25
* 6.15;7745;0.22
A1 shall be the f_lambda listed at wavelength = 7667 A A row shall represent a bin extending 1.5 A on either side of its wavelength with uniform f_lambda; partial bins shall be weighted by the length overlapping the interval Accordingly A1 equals 5.8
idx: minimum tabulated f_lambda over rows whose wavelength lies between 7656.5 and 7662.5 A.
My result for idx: 6.16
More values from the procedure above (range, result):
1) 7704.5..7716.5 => 5.96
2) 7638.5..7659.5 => 6.34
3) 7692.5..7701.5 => 6.08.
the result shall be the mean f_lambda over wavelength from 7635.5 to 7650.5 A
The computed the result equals 6.51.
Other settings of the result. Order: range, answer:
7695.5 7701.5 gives 6.17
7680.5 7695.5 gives 6.41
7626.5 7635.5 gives 6.72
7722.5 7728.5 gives 6.52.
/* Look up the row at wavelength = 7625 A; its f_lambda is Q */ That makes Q 6.89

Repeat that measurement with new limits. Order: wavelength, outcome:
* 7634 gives 6.79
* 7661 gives 6.16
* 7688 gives 6.27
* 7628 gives 7.01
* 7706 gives 6.13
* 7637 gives 6.41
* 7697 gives 6.08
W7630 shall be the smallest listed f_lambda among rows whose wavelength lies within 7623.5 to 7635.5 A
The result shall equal 6.37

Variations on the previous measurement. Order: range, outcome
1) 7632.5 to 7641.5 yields 6.41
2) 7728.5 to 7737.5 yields 6.2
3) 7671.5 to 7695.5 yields 6.11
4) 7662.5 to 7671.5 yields 5.8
